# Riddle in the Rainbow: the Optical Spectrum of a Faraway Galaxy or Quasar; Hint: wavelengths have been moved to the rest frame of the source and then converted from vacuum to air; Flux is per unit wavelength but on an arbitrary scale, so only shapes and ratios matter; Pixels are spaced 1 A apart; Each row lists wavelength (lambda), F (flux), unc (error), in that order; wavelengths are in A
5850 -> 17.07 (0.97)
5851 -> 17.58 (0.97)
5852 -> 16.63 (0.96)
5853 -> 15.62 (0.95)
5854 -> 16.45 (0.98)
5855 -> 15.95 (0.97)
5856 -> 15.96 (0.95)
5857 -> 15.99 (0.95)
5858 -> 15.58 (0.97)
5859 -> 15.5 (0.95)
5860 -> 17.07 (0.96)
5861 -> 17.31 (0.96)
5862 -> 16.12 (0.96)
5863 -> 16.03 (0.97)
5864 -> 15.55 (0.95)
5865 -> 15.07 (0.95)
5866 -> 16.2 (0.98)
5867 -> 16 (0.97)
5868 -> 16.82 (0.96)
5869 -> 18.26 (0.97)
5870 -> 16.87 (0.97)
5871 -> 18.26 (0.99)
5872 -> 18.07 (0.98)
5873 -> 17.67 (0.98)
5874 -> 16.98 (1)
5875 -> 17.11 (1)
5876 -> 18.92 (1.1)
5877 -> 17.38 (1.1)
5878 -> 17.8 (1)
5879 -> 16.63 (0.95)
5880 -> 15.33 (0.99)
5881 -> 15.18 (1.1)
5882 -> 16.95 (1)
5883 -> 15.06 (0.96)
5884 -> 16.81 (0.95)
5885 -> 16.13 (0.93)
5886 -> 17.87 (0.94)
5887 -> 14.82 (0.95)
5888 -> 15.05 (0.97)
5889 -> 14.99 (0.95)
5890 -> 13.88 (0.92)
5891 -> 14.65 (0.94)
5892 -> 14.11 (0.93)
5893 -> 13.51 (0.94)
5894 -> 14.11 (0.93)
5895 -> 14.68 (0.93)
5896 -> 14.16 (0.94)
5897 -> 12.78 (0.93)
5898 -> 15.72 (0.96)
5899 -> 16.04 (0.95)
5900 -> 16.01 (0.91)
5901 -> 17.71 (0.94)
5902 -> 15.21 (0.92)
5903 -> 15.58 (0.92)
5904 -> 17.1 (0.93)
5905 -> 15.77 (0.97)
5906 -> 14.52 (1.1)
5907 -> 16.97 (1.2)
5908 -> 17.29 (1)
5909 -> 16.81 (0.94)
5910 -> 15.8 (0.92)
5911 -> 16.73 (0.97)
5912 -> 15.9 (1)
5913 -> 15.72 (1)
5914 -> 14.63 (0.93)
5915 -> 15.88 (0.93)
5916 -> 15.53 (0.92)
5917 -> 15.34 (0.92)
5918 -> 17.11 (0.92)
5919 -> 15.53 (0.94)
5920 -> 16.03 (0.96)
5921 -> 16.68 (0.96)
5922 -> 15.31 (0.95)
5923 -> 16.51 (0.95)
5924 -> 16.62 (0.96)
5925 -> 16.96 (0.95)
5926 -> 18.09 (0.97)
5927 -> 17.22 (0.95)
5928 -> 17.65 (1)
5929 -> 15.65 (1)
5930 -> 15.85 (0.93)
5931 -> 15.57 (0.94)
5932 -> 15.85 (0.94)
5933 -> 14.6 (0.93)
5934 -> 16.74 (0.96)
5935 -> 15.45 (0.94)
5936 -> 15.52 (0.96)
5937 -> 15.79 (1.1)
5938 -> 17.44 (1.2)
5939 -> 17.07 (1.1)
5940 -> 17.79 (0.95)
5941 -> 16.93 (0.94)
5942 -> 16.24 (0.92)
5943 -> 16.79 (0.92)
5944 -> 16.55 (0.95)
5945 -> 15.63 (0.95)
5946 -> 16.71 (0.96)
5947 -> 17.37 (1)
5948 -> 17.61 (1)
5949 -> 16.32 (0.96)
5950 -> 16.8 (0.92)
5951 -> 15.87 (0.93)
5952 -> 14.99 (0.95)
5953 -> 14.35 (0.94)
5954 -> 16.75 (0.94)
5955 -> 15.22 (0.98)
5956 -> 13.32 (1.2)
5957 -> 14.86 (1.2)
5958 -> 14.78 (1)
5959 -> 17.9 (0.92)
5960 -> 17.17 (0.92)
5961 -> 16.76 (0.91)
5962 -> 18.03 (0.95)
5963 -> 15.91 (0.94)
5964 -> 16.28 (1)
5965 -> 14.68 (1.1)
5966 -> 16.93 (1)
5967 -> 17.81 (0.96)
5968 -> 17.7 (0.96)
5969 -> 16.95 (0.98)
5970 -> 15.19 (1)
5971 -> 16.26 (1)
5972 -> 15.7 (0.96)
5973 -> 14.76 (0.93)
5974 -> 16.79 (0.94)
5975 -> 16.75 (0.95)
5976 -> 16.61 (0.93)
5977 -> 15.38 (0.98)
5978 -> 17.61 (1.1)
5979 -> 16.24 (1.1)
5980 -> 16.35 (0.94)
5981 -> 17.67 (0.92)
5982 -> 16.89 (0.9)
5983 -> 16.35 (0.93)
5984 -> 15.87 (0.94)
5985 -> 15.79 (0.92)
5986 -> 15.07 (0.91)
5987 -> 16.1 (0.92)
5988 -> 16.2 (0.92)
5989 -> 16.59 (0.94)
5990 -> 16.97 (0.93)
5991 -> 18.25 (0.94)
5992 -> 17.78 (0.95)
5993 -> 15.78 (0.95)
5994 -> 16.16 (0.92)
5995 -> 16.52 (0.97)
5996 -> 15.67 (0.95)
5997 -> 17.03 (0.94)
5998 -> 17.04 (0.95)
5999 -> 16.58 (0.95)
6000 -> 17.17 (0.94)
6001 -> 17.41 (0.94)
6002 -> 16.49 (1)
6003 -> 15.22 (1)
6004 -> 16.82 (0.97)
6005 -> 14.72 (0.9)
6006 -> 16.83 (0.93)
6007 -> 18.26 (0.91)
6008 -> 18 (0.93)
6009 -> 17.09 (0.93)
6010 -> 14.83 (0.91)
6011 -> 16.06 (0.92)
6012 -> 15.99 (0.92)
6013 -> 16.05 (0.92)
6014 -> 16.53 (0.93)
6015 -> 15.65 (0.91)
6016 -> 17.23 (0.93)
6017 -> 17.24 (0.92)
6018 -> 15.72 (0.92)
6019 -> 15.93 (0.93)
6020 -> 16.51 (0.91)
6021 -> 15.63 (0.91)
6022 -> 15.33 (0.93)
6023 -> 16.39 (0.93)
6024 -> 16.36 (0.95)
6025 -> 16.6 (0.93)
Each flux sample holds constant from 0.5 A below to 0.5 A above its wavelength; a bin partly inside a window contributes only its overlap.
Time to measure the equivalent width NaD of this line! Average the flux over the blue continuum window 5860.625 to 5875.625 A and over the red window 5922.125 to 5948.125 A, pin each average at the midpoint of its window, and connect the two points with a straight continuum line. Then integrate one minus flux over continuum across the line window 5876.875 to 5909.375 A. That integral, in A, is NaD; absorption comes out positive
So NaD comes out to 2.1 A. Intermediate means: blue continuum 16.8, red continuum 16.5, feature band 15.6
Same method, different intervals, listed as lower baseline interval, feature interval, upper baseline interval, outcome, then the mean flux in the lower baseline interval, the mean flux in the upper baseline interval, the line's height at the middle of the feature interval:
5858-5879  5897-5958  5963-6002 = 2.1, 16.9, 16.5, 16.7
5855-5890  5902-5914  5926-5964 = 0.2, 16.5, 16.3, 16.4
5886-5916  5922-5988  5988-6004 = -0.7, 15.4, 16.7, 16.1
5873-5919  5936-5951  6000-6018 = -0.6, 15.8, 16.5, 16.1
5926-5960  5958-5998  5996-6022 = -0.4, 16.2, 16.4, 16.3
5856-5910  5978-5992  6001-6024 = -0.3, 16.1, 16.3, 16.3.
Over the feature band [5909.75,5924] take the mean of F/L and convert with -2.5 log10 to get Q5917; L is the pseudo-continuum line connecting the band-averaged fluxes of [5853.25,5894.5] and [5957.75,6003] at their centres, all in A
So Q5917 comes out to 0.026 mag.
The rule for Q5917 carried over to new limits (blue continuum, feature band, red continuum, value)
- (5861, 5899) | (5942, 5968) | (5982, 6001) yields 0.01 mag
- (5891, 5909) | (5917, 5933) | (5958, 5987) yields -0.04 mag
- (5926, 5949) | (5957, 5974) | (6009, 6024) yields 0.00 mag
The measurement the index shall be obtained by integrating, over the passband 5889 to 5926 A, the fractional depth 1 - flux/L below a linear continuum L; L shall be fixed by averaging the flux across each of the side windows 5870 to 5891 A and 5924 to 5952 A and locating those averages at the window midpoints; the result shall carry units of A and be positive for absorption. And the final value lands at 1.89 A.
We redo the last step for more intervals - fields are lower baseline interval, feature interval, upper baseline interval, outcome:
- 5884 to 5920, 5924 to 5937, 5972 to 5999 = -0.3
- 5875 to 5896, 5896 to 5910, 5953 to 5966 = -0.1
